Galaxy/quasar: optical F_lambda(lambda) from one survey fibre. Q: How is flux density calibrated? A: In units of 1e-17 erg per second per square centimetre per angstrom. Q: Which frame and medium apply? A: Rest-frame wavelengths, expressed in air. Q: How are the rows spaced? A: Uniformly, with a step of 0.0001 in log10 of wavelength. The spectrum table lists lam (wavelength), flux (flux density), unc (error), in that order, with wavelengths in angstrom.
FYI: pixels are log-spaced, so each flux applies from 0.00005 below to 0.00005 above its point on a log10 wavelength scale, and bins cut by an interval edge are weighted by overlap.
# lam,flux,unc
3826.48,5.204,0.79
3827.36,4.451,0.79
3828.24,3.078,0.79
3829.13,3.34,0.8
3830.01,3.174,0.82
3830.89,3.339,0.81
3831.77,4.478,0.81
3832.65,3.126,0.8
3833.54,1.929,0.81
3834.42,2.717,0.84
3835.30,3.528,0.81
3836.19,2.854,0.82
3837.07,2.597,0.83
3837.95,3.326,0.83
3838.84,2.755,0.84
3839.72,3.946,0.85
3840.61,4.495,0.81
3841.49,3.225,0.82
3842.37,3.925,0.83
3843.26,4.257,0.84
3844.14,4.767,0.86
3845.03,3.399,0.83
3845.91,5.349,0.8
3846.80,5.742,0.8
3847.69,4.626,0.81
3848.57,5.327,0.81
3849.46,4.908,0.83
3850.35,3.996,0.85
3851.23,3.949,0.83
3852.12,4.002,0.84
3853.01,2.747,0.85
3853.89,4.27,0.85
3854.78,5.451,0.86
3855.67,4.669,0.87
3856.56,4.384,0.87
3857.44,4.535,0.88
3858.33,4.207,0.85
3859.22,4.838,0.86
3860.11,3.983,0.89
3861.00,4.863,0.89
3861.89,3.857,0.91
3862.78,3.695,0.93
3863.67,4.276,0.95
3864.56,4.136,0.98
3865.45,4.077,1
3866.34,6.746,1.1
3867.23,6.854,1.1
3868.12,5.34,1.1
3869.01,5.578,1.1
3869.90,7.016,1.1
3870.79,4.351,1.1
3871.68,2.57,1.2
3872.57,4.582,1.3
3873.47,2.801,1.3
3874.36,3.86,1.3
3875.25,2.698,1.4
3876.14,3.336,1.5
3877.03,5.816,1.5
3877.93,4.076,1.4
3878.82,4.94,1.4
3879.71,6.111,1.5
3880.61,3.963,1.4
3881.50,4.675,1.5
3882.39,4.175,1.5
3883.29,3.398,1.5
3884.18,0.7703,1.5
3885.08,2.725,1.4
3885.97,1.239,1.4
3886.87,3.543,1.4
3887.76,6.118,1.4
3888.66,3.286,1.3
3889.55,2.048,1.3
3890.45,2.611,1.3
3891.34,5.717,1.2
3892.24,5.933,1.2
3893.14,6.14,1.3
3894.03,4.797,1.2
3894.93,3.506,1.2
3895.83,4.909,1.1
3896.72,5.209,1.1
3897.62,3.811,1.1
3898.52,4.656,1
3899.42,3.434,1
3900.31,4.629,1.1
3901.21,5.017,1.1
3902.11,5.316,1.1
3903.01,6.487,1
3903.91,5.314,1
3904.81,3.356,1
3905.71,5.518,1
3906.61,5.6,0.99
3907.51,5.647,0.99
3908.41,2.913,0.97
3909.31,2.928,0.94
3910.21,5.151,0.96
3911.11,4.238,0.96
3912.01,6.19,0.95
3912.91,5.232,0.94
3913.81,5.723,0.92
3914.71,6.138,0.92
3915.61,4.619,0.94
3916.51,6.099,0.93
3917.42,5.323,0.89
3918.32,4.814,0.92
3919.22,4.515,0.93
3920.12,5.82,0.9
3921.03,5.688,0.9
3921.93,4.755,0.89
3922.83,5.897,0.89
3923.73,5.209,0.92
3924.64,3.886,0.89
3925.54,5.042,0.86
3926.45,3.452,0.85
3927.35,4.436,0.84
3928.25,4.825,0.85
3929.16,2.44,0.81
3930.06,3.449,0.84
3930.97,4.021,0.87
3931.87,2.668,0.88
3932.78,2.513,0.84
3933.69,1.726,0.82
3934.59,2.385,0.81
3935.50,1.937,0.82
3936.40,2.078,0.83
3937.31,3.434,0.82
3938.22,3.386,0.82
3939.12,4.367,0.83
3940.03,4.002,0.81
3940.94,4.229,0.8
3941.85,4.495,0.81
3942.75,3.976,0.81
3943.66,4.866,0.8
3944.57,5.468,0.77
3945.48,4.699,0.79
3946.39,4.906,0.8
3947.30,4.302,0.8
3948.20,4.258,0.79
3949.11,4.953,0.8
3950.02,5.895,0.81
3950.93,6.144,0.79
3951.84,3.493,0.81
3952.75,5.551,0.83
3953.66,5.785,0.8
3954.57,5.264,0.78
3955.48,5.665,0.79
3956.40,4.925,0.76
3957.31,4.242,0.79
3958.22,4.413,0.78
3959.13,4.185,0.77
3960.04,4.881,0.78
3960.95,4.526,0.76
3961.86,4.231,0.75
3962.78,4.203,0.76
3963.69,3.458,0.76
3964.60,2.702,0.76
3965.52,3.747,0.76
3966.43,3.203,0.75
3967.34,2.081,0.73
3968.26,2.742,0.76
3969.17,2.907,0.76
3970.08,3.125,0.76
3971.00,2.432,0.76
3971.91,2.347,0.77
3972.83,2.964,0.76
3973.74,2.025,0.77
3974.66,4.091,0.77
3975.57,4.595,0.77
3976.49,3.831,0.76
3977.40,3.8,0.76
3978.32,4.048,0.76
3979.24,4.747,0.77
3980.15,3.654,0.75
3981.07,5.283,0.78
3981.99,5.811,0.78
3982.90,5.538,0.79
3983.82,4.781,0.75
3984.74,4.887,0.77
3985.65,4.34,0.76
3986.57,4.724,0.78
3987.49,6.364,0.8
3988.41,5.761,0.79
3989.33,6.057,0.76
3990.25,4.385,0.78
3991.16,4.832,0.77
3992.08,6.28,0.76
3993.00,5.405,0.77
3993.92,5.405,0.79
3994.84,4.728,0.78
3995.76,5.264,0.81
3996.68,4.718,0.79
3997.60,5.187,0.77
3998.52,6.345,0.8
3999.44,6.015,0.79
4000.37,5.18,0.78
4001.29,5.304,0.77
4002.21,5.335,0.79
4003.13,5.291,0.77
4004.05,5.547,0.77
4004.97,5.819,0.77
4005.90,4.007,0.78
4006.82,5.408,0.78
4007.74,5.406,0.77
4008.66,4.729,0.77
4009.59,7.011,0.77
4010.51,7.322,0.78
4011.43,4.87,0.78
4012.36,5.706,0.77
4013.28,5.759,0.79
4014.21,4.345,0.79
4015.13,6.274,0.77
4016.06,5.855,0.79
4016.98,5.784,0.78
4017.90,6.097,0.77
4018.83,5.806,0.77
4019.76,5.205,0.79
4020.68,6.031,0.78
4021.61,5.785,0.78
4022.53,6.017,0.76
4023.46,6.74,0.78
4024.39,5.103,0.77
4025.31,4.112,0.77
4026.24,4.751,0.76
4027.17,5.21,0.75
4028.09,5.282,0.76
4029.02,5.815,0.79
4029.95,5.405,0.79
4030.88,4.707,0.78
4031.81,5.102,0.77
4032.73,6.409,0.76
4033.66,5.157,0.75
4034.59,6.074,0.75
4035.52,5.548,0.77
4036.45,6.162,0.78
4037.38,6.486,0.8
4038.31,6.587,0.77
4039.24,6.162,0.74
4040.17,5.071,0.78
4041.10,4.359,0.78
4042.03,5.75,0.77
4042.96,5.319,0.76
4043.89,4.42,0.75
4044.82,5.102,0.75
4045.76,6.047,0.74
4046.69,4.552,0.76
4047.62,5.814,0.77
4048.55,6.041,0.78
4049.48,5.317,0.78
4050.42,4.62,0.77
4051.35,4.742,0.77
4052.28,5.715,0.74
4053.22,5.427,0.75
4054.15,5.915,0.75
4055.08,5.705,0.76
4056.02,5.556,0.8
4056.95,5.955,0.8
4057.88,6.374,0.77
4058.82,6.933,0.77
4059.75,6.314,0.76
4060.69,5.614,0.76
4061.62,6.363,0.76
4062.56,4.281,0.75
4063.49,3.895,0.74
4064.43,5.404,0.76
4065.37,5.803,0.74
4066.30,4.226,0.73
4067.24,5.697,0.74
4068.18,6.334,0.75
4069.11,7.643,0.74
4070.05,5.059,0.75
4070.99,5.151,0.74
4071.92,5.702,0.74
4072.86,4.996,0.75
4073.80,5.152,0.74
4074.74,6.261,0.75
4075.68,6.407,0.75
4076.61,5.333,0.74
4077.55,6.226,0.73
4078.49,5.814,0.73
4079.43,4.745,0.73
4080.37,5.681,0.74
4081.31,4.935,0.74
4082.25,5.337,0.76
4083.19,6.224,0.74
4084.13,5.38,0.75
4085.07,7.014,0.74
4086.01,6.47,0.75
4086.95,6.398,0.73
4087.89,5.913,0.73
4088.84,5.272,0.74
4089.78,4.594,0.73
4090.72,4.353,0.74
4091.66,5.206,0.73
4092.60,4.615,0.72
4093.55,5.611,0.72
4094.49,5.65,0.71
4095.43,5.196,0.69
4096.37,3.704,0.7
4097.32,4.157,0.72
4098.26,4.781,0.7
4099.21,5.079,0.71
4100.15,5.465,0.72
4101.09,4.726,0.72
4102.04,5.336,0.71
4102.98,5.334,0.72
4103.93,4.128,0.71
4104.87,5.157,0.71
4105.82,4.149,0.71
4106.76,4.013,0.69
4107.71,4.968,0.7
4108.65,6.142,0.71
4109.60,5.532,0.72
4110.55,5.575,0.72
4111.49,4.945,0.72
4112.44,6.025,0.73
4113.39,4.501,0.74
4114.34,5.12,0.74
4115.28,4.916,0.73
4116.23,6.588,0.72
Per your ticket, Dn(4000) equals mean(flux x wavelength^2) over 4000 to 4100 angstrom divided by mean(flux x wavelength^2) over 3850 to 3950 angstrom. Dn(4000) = 1.4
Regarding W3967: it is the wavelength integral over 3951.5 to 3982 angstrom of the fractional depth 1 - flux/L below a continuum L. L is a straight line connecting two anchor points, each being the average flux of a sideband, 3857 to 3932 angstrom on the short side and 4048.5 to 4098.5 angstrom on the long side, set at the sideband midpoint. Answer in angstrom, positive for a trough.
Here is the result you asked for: 6.0 angstrom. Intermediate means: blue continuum 4.51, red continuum 5.5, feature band 3.94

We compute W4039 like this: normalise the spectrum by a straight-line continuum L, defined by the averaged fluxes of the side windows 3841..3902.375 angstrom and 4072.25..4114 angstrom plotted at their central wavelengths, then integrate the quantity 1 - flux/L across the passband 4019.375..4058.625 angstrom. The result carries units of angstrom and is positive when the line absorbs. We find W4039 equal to -3.7 angstrom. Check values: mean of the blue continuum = 4.34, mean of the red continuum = 5.28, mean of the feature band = 5.53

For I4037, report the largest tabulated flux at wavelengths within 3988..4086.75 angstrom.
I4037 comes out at 7.643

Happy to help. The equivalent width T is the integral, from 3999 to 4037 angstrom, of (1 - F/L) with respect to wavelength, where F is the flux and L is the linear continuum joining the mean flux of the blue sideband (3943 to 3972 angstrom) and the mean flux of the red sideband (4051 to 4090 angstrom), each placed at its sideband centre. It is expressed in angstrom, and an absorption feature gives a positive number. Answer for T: -4.1 angstrom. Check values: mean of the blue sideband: 4.26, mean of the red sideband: 5.68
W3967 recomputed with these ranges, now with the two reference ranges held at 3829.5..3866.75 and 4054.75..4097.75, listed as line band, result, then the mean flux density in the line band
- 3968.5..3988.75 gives 3.1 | 4.16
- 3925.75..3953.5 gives 4.1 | 3.98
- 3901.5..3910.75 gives -0.8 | 4.82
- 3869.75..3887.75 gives 1.8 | 3.84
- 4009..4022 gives -1.8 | 5.83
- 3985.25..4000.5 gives -1.1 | 5.36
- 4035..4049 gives -0.7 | 5.56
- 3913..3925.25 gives -2.0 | 5.27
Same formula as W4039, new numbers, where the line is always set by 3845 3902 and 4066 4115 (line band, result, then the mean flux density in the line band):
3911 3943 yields 2.39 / 4.25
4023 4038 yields -1.33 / 5.52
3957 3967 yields 1.69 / 3.96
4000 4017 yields -1.89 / 5.52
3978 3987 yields 0.11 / 4.79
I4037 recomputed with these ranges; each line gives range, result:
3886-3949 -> 6.487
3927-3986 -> 6.144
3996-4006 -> 6.345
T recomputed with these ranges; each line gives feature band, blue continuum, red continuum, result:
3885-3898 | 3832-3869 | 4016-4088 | 1.01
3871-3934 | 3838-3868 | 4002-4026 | 5.73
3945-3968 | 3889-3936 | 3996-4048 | 2.07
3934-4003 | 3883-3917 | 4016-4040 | 9.44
